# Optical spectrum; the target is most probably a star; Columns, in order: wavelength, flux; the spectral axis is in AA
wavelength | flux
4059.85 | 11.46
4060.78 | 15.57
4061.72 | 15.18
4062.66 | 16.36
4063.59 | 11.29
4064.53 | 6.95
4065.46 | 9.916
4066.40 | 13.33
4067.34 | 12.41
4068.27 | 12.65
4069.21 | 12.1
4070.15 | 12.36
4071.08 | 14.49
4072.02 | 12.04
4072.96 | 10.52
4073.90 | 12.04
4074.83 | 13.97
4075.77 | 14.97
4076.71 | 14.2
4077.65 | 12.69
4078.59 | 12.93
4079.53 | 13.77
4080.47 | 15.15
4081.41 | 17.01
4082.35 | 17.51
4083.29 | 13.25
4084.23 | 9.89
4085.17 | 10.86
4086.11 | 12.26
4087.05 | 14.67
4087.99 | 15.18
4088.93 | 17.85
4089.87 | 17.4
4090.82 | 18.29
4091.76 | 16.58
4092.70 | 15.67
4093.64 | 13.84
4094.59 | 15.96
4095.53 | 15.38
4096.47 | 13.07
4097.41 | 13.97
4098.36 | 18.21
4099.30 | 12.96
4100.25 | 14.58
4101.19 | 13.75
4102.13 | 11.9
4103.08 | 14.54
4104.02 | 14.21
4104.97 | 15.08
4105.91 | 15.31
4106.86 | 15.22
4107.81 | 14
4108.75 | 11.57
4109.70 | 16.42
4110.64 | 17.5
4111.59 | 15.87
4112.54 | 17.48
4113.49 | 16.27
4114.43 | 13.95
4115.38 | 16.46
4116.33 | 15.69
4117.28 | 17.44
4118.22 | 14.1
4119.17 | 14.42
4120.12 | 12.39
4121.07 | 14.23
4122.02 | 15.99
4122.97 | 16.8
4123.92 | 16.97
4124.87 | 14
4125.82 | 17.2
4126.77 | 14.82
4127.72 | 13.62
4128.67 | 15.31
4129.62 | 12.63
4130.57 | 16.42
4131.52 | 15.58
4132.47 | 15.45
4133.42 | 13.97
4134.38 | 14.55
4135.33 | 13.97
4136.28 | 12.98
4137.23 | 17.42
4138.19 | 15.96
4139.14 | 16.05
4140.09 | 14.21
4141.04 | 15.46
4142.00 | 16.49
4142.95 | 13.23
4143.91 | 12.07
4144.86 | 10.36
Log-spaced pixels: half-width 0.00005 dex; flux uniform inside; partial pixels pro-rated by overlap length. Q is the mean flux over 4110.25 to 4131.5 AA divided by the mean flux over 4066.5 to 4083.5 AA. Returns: 1.1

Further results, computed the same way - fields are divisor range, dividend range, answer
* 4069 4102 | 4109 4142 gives 1.07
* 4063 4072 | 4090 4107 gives 1.27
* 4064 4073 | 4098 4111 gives 1.25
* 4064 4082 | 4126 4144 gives 1.16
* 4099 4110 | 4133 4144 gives 1.05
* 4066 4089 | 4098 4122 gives 1.11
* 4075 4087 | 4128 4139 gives 1.09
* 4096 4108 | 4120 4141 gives 1.05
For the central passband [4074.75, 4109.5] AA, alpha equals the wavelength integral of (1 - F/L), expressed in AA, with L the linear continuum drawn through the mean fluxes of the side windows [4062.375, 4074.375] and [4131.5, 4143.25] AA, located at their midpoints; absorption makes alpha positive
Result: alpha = -4.1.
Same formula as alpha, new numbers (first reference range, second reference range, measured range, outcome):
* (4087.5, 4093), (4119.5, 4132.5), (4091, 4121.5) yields 2.05 AA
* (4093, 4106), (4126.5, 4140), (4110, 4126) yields -1.05 AA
